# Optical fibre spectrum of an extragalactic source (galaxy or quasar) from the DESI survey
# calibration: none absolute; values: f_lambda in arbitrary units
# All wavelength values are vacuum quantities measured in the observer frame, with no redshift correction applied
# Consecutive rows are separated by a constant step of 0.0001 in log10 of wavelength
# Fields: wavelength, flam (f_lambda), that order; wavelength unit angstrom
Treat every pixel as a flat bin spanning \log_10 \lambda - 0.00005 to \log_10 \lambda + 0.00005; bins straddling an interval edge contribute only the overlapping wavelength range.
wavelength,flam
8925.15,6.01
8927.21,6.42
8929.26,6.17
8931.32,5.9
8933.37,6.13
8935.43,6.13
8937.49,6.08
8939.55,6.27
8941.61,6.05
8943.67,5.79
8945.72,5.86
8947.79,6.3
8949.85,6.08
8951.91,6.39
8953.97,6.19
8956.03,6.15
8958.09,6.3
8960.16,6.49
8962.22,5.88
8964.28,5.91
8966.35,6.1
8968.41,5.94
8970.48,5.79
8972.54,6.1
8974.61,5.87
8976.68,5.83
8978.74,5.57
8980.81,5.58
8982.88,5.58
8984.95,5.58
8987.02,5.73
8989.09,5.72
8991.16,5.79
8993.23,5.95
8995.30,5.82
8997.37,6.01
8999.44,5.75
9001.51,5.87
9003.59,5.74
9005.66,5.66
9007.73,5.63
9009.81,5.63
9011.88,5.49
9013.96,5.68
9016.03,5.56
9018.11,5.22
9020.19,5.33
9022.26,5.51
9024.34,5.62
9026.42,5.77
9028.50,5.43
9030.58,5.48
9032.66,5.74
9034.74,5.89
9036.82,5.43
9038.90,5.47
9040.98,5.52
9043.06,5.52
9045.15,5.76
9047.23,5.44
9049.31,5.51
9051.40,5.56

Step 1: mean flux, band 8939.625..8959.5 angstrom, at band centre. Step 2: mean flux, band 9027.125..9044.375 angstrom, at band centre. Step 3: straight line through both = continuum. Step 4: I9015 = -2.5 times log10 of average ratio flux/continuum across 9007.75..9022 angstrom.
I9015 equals 0.04 mag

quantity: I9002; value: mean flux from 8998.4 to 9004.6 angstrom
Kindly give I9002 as 5.78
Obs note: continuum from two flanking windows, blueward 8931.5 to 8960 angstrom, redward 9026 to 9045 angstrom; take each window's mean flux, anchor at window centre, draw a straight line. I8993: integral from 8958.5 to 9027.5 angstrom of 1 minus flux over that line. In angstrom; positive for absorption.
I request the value 1.1 angstrom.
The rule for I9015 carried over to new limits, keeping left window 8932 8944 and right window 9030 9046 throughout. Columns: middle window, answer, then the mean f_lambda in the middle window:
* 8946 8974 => -0.02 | 6.11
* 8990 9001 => -0.01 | 5.87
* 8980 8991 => 0.04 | 5.65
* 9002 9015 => 0.02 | 5.65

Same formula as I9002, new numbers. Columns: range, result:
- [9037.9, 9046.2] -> 5.57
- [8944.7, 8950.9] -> 6.07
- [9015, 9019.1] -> 5.39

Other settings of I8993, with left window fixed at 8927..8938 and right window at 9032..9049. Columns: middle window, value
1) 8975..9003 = 0.4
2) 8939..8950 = 0.0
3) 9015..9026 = 0.4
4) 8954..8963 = -0.3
